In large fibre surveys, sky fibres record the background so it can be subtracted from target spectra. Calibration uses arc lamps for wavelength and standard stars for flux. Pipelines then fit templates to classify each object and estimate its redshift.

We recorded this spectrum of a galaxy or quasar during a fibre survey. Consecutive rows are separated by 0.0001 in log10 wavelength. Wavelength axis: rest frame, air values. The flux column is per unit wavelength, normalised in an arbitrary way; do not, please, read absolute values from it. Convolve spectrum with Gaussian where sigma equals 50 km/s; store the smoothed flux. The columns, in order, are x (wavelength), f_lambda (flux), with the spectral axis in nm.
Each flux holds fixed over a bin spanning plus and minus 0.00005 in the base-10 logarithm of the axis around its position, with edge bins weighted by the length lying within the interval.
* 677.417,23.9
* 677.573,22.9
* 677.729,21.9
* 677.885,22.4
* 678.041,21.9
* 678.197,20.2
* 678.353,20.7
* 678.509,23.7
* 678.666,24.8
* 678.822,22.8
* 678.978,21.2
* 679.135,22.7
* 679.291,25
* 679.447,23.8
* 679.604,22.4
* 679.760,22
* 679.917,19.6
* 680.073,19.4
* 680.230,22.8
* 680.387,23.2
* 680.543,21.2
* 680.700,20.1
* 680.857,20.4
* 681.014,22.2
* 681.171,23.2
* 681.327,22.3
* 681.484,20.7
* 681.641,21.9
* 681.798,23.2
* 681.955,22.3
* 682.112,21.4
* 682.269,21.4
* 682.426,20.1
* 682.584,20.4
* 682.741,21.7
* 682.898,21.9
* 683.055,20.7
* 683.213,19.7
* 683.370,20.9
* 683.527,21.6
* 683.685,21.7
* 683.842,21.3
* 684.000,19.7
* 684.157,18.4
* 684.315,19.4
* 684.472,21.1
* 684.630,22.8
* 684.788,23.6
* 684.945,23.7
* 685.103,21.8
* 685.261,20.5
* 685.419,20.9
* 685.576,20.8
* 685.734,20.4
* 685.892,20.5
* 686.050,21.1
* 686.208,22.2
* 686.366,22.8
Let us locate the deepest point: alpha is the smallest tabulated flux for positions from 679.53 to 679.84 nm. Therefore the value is 22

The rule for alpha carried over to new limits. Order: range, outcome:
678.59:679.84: 21.2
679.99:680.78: 19.4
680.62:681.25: 20.1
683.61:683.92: 21.3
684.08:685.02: 18.4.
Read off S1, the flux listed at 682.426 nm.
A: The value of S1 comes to 20.1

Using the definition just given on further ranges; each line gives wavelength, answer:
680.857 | 20.4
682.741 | 21.7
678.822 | 22.8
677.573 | 22.9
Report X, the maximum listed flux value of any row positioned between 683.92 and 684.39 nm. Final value 19.7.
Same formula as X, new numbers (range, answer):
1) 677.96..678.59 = 23.7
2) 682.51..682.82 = 21.7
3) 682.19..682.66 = 21.4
